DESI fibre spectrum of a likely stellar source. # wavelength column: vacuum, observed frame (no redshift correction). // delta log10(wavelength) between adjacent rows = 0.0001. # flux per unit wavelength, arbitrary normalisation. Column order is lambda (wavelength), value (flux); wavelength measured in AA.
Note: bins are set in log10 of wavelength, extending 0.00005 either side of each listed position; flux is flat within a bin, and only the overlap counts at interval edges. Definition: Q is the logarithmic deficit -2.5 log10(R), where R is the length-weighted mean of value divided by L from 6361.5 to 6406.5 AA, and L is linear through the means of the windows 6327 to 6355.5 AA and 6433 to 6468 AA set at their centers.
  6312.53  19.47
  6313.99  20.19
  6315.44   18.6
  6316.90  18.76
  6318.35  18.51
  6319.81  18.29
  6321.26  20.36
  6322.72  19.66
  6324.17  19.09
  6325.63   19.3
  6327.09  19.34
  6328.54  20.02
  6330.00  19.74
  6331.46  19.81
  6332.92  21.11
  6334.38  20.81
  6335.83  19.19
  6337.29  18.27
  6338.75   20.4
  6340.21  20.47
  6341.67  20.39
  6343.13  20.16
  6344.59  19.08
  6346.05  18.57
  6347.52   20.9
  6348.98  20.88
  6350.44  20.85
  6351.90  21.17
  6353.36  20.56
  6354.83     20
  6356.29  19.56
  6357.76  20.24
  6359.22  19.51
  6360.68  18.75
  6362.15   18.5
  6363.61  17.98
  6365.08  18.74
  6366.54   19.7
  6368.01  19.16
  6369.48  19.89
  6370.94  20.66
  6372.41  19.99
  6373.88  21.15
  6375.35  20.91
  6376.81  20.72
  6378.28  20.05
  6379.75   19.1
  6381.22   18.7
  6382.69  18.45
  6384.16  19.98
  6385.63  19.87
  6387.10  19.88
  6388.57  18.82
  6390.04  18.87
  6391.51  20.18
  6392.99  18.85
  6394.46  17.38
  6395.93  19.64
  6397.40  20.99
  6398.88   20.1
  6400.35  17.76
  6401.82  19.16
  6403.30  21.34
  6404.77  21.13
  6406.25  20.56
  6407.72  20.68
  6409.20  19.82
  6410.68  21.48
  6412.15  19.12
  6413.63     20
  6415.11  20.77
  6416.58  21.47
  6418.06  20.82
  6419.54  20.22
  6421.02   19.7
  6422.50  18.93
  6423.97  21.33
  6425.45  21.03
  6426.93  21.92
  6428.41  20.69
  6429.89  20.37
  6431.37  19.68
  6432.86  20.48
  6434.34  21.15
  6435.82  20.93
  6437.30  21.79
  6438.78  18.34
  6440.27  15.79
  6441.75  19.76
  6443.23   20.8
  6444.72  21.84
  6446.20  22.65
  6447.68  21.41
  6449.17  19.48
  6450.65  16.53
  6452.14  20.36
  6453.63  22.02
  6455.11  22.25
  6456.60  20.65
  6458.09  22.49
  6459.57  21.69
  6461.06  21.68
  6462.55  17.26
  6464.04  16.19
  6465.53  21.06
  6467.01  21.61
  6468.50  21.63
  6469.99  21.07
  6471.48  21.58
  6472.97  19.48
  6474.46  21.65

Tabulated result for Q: 0.032 mag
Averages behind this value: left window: 20.1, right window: 20.4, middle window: 19.6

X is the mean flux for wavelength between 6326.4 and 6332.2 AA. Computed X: 19.7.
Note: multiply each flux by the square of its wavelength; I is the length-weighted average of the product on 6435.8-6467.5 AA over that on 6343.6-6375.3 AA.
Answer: 1.05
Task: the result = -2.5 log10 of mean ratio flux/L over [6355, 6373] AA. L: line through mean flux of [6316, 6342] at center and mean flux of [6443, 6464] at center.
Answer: 0.03 mag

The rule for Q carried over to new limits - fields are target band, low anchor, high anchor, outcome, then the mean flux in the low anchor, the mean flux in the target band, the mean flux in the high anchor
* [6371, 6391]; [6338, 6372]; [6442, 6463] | 0.02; 19.8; 19.8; 20.8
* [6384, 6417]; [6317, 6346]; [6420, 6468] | 0.01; 19.6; 19.9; 20.4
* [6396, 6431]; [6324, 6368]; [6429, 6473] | -0.01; 19.8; 20.4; 20.4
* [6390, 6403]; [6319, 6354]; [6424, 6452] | 0.05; 19.9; 19.3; 20.3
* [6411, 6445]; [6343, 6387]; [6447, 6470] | 0.00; 19.8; 20.3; 20.4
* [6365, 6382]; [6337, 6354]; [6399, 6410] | 0.01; 20.2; 19.9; 20.1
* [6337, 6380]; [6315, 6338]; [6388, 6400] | -0.03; 19.4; 19.9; 19.3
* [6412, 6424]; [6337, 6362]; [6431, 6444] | -0.02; 20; 20.3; 19.9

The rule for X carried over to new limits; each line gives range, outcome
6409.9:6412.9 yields 20.3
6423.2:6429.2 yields 21.2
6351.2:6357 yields 20.3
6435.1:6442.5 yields 19.3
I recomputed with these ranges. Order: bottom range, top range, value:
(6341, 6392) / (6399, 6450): 1.05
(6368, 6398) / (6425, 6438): 1.08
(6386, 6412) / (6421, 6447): 1.04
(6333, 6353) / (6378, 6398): 0.97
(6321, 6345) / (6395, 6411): 1.04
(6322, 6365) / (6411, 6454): 1.06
